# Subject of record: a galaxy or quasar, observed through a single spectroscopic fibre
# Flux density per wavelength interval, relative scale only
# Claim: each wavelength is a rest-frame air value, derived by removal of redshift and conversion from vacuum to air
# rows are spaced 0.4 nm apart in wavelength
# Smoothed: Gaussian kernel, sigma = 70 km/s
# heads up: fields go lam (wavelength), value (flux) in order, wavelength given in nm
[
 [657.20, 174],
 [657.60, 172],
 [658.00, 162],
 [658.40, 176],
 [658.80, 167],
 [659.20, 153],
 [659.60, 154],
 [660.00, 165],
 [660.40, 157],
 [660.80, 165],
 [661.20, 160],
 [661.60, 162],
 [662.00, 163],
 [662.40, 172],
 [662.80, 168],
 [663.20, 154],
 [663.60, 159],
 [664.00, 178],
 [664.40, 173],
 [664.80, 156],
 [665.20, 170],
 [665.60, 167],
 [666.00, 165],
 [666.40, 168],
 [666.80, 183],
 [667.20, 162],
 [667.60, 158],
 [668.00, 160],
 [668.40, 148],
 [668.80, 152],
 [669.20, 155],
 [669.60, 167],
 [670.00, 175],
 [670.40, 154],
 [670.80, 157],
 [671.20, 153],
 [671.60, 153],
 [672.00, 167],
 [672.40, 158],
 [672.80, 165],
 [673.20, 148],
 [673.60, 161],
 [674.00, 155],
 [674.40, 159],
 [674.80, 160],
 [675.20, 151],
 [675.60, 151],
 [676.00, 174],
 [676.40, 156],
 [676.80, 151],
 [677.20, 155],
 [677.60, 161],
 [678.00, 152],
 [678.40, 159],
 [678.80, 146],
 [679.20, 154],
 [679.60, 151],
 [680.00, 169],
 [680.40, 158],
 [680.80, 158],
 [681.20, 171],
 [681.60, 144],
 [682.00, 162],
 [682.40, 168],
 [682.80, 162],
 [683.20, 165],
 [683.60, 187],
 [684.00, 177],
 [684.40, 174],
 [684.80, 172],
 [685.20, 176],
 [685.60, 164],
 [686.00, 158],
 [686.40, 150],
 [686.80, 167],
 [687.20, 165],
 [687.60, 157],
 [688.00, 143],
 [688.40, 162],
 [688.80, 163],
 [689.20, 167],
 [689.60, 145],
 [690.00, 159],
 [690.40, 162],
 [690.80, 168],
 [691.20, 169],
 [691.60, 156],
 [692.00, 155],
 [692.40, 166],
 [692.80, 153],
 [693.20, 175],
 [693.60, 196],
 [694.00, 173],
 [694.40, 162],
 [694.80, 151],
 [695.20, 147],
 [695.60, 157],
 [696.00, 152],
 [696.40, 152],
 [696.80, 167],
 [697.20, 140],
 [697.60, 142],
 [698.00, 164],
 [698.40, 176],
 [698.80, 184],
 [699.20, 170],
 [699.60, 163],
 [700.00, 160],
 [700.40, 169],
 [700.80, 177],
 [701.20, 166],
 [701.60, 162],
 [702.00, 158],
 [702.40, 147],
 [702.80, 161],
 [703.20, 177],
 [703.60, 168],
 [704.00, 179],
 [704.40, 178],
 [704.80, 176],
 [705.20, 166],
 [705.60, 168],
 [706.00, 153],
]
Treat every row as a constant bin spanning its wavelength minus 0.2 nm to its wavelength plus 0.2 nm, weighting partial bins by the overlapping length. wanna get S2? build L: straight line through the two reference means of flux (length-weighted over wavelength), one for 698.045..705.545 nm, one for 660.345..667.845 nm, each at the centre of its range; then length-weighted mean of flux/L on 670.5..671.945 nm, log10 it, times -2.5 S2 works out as 0.07 mag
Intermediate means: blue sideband 165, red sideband 169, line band 156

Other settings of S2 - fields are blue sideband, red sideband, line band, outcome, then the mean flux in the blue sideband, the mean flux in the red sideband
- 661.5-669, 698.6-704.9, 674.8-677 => 0.06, 164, 168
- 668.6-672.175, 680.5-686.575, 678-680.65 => 0.05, 159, 166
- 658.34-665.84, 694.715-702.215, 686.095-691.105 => 0.02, 164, 161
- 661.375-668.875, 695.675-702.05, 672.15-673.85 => 0.04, 164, 163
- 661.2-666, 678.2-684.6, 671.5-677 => 0.04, 165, 163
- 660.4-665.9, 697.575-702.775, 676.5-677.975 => 0.07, 165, 165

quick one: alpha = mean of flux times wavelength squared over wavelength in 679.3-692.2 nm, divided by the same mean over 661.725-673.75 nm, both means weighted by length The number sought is 1.06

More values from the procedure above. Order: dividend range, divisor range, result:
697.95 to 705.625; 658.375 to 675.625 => 1.16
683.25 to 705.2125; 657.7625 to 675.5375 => 1.10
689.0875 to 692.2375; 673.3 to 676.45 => 1.06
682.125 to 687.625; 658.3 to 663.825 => 1.11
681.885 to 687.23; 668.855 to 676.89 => 1.10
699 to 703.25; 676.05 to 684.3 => 1.08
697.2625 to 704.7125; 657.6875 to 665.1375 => 1.14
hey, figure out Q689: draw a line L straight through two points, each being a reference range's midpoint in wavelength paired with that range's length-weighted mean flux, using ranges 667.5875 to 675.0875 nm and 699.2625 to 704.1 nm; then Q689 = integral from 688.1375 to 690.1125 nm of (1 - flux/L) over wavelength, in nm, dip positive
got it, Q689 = 0.045 nm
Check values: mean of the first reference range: 158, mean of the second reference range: 165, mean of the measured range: 159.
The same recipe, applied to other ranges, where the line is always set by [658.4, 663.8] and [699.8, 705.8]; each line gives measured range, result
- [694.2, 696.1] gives 0.14 nm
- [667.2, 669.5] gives 0.10 nm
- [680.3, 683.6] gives 0.04 nm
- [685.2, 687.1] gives 0.04 nm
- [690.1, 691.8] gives 0.03 nm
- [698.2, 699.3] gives -0.07 nm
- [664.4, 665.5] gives -0.02 nm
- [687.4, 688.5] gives 0.08 nm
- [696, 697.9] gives 0.18 nm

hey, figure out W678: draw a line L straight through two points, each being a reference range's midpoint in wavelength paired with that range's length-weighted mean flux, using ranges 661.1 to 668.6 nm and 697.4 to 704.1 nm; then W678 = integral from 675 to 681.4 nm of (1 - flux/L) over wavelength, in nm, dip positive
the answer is 0.30 nm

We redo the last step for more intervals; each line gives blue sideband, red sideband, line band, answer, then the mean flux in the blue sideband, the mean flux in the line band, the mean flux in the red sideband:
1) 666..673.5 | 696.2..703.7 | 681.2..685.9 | -0.19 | 160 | 168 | 163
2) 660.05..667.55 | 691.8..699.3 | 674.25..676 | 0.07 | 166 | 157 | 162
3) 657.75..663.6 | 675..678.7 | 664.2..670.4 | -0.14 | 163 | 164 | 156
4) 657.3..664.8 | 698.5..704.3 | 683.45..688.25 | 0.02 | 164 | 166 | 168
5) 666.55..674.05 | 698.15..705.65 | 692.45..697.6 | 0.21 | 160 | 160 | 169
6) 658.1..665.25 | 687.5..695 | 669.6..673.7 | 0.10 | 164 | 159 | 162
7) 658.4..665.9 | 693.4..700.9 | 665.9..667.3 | -0.06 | 164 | 170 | 163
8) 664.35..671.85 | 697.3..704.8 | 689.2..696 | 0.14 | 162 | 162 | 167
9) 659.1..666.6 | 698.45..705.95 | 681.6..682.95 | 0.04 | 164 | 161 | 168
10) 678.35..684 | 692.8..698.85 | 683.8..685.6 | -0.13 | 162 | 174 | 162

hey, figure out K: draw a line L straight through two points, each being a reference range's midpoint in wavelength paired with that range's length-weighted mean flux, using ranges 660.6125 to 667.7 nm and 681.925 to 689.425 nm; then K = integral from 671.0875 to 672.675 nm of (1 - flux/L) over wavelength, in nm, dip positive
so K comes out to 0.07 nm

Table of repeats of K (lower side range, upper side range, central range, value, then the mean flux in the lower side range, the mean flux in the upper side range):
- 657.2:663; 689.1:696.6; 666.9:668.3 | 0.024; 164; 161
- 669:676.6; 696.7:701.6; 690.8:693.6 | -0.034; 159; 165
